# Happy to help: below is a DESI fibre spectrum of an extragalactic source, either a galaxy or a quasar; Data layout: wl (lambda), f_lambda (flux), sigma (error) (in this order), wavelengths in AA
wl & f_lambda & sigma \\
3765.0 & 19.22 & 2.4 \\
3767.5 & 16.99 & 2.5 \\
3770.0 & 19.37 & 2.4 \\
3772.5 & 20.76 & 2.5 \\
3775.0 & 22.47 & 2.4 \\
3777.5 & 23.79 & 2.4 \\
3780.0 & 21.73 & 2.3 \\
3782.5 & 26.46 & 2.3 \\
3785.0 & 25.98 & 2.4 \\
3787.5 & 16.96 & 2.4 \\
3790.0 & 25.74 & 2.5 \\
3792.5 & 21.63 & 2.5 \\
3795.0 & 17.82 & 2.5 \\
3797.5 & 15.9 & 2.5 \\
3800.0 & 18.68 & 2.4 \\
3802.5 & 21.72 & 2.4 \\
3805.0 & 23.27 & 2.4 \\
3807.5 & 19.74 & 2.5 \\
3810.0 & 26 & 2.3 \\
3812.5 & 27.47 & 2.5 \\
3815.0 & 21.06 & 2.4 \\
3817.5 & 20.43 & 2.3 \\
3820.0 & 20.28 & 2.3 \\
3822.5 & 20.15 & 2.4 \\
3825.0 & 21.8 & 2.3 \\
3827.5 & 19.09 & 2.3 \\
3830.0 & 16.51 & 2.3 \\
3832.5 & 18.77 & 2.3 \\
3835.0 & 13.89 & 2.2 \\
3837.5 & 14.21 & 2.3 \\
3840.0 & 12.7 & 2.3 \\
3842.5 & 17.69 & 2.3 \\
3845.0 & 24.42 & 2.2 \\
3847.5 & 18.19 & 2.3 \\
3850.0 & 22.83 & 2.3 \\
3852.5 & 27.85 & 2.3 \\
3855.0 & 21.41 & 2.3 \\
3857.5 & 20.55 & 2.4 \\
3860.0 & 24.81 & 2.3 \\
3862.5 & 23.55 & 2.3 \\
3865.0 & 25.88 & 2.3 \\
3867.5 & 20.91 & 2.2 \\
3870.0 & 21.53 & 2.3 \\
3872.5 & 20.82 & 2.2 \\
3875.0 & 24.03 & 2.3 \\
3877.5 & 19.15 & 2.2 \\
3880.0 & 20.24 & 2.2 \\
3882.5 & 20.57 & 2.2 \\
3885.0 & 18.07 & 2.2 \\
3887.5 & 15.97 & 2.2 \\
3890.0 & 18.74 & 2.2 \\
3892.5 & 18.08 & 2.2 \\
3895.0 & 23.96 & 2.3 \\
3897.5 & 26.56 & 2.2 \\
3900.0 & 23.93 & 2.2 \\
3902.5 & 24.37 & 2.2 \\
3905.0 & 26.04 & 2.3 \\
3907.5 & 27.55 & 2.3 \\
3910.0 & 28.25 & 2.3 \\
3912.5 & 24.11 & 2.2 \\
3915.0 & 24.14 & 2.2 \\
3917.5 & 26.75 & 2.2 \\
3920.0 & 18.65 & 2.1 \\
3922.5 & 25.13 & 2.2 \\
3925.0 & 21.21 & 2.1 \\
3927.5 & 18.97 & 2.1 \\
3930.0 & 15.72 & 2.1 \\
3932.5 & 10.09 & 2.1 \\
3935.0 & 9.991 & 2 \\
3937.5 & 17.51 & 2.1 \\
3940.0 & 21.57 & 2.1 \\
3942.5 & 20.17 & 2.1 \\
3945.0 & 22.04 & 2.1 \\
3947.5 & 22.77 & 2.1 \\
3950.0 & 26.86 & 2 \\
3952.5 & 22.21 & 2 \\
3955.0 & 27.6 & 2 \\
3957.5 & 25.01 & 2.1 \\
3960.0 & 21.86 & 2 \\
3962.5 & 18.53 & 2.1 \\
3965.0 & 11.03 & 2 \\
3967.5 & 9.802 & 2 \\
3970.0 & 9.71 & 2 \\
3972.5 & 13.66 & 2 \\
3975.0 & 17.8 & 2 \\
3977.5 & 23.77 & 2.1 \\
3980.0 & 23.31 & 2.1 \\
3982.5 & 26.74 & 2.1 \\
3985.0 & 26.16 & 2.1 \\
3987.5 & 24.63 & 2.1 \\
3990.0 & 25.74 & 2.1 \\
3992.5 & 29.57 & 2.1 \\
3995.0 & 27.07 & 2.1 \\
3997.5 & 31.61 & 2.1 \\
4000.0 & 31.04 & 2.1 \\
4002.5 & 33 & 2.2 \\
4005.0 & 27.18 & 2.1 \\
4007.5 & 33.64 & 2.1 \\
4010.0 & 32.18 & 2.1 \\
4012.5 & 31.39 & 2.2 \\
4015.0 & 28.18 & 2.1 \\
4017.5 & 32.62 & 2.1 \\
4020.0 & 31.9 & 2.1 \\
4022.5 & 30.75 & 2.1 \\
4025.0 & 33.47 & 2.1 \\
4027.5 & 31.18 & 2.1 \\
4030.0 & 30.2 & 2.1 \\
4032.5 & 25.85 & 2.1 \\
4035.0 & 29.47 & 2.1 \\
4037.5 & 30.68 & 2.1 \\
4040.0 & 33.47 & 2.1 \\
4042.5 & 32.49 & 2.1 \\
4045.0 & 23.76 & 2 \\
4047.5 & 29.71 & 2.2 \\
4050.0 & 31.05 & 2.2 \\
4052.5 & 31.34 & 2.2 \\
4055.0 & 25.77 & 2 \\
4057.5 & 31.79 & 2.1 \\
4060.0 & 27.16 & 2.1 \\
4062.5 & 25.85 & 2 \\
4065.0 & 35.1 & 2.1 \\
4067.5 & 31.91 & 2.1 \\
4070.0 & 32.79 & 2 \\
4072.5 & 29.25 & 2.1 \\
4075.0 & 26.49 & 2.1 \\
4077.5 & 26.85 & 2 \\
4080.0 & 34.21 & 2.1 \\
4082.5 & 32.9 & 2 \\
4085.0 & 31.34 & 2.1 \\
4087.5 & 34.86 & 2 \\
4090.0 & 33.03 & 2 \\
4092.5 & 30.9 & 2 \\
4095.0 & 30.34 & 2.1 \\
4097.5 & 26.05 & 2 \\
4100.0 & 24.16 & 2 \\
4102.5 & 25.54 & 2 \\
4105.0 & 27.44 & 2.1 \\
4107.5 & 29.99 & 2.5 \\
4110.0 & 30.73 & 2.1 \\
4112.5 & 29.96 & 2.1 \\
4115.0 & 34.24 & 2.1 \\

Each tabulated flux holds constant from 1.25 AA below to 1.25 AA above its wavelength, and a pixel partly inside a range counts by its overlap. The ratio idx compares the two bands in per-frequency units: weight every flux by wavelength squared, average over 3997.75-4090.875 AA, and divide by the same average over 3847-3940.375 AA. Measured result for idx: 1.54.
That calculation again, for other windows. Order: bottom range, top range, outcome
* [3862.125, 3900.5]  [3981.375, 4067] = 1.51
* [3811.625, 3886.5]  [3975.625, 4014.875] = 1.48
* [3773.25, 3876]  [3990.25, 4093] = 1.61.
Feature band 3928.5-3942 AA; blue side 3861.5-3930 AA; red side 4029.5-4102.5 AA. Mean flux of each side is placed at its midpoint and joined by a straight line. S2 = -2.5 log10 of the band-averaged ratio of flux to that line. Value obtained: 0.49 mag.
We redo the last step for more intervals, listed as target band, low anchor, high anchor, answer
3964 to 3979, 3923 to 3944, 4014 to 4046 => 0.482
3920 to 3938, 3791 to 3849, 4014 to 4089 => 0.402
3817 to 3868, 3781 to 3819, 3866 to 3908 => 0.080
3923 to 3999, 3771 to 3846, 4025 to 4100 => 0.257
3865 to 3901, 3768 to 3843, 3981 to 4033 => 0.142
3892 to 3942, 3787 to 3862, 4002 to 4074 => 0.140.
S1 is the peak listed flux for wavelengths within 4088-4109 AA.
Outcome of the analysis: 33.03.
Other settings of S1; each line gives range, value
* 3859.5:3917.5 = 28.25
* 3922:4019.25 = 33.64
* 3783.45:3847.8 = 27.47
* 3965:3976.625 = 17.8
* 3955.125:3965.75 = 25.01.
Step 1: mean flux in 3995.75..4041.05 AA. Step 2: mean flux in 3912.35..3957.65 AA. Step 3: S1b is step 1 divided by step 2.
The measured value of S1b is 1.48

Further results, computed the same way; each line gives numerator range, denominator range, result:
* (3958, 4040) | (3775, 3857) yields 1.26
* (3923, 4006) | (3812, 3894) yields 1.07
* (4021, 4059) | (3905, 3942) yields 1.44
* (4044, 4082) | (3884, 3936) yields 1.39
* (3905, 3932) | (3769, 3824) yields 1.05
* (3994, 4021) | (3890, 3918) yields 1.26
